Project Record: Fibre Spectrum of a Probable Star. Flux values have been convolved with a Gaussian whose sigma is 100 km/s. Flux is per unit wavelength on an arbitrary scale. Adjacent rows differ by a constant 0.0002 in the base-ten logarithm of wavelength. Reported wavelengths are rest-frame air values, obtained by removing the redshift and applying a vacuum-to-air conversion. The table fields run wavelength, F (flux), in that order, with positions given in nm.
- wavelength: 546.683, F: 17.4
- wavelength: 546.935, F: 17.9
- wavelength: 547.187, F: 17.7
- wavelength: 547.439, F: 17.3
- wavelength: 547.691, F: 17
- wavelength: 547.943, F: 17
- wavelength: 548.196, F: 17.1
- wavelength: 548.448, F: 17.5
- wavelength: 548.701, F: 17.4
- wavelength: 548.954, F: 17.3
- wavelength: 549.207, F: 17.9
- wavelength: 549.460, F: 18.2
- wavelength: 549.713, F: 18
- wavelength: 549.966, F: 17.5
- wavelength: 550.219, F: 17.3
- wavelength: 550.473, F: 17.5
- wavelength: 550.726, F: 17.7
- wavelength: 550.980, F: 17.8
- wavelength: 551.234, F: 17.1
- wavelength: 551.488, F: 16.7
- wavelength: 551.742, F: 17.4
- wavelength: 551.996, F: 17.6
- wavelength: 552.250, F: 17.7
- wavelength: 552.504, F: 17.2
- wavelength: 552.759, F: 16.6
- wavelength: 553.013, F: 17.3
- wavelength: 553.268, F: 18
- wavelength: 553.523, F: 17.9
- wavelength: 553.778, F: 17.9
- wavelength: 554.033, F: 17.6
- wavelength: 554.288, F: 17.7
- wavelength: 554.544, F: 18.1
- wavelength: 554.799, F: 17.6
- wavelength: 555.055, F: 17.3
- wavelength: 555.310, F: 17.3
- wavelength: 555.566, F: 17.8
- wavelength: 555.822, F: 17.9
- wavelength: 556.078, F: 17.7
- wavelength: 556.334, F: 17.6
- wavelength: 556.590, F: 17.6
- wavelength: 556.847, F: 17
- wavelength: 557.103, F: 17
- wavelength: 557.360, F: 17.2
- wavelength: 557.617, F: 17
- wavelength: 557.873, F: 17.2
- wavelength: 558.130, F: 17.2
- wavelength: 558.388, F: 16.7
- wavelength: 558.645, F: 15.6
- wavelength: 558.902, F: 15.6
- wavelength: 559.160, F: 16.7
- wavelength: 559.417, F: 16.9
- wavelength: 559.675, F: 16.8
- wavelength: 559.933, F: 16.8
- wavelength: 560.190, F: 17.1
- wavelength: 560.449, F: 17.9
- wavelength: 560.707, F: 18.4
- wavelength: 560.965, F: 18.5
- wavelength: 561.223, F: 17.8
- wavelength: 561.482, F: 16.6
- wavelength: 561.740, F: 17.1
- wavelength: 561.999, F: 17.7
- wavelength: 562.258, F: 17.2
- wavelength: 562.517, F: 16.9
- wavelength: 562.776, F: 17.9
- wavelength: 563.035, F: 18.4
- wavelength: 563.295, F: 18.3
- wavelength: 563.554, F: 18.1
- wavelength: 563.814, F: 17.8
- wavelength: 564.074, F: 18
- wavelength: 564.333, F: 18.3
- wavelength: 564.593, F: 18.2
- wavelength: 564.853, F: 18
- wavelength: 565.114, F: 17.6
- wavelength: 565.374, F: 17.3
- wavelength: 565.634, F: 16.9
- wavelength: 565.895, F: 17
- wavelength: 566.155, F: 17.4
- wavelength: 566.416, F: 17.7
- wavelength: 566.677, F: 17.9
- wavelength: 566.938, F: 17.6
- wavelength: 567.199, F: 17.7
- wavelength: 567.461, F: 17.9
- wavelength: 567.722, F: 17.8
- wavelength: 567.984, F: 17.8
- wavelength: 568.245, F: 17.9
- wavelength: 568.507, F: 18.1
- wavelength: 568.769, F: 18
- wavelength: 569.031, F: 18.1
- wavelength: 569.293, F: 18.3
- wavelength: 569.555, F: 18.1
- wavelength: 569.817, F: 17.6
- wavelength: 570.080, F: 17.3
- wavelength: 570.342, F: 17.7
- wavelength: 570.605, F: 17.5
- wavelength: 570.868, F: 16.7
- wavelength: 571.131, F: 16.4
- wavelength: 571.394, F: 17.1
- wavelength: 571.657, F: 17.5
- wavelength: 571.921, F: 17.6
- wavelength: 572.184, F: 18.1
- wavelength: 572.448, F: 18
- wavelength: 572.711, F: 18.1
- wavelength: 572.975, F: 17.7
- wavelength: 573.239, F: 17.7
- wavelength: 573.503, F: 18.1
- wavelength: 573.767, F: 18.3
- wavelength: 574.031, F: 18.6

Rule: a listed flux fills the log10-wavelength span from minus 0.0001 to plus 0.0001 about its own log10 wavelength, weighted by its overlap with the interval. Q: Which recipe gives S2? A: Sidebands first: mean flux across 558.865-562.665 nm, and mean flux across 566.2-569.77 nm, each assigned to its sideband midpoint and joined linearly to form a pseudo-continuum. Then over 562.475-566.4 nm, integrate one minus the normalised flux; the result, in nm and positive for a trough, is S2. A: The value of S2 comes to -0.04 nm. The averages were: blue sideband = 17.2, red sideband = 17.9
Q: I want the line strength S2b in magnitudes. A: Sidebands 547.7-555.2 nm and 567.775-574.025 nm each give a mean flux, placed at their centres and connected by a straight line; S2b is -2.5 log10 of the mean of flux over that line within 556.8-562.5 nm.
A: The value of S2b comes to 0.03 mag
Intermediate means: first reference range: 17.5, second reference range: 17.7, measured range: 17.1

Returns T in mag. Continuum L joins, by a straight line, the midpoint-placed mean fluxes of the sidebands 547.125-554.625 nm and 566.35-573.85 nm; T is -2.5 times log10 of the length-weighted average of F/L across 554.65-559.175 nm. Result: 0.03 mag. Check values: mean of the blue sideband 17.5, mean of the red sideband 17.7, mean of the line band 17.1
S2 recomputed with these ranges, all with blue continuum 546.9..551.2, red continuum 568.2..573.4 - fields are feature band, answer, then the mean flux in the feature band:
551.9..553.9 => 0.002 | 17.5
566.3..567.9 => -0.011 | 17.8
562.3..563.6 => -0.018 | 17.9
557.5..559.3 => 0.104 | 16.6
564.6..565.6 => 0.000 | 17.6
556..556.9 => 0.003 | 17.5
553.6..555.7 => -0.013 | 17.7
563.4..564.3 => -0.020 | 18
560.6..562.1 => -0.006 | 17.7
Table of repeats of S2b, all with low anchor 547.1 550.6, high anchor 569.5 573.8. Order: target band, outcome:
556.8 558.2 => 0.03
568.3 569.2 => -0.03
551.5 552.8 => 0.01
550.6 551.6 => 0.01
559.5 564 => 0.00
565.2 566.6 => 0.02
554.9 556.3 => -0.01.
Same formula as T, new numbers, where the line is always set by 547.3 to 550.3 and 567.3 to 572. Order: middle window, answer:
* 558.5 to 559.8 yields 0.078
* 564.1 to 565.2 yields -0.027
